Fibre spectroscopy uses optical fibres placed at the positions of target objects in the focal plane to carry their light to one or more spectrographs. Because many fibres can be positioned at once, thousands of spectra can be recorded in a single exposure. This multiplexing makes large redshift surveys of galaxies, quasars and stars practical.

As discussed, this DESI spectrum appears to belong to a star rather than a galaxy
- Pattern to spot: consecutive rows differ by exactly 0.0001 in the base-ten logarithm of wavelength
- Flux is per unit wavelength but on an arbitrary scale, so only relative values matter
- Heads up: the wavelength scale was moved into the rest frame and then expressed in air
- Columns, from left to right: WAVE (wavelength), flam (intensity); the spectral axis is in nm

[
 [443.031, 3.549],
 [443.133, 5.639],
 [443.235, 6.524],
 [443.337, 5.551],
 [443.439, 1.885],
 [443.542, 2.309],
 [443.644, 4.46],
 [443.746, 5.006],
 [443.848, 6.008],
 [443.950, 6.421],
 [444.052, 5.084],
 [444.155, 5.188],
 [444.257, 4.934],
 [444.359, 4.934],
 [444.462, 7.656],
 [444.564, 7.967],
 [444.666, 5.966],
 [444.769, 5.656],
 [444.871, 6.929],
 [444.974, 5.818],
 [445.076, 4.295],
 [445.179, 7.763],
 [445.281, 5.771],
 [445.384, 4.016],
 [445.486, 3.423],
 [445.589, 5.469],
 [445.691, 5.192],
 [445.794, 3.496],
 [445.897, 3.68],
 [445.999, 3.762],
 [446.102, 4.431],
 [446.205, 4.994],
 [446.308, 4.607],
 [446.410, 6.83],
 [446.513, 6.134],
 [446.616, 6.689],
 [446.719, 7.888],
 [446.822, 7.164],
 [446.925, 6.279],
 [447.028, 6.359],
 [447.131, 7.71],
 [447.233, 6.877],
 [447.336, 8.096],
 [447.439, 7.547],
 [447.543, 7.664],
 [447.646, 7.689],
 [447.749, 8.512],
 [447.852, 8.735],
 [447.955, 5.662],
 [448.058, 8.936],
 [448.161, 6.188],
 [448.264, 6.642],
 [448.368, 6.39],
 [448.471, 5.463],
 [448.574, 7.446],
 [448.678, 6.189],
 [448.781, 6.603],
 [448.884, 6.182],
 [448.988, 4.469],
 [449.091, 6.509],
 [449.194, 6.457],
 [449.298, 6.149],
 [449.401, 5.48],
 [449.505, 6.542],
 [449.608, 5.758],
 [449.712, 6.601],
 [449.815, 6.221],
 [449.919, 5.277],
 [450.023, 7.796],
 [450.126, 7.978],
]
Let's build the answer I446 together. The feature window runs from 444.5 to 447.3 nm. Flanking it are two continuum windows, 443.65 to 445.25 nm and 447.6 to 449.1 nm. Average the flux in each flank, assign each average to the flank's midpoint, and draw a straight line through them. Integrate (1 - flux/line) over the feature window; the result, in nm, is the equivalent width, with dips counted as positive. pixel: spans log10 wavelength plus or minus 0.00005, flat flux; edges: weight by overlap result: 0.22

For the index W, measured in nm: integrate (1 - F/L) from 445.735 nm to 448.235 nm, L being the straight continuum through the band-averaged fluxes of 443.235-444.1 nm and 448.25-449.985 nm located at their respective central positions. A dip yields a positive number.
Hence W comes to -0.40 nm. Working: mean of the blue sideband 4.7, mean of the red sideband 6.14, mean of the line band 6.5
